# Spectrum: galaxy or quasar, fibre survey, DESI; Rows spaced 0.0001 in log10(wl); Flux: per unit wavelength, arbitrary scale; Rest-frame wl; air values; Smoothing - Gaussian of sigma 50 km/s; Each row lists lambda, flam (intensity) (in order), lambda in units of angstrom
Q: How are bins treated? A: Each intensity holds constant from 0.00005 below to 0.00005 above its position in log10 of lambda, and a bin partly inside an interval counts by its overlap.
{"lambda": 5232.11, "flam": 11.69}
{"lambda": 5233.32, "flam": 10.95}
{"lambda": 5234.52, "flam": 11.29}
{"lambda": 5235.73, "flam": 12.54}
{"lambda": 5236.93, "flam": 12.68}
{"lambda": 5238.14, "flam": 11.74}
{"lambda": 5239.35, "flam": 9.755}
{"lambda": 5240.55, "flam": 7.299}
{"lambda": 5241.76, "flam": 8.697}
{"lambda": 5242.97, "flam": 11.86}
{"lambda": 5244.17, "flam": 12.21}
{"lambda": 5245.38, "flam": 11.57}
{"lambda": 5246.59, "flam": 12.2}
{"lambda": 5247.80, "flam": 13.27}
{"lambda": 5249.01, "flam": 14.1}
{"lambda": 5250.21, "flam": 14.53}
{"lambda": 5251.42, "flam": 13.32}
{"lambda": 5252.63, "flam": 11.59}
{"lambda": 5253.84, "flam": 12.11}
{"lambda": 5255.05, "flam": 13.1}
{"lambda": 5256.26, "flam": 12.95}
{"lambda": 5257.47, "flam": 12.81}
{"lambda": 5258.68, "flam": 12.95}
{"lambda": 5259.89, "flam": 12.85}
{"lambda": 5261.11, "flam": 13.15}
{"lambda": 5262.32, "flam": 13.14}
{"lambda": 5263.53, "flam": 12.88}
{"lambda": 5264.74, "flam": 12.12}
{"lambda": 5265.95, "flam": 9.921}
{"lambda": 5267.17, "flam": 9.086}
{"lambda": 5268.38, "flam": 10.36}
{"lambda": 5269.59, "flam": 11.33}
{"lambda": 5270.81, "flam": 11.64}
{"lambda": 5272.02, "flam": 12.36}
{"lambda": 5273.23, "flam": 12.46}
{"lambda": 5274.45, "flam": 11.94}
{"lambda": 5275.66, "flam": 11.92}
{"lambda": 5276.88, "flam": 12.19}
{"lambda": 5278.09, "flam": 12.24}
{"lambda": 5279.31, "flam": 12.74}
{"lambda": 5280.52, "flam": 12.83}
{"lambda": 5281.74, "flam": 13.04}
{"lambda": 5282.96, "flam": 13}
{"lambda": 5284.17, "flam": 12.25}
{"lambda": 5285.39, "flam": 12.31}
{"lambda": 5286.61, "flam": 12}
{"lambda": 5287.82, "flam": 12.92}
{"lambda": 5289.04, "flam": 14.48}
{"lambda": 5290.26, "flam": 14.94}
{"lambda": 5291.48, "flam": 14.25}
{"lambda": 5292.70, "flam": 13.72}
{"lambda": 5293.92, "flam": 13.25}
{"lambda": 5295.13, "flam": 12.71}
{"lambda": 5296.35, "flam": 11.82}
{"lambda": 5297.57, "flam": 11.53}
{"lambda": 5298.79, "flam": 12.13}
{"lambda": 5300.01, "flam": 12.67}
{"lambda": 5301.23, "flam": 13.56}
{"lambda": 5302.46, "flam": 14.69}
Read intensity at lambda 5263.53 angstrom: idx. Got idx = 12.88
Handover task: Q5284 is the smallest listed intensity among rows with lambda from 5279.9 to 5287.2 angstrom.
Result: 12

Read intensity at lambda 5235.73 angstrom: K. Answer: 12.54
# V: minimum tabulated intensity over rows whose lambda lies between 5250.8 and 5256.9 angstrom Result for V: 11.59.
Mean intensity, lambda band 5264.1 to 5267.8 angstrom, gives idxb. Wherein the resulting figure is 10.4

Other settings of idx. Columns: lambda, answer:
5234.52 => 11.29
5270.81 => 11.64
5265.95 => 9.921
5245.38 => 11.57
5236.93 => 12.68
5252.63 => 11.59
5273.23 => 12.46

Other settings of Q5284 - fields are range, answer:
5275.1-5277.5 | 11.92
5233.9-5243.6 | 7.299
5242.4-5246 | 11.57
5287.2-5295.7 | 12.71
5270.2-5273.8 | 11.64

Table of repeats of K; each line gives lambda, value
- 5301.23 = 13.56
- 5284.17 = 12.25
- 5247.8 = 13.27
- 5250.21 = 14.53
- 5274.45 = 11.94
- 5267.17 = 9.086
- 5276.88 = 12.19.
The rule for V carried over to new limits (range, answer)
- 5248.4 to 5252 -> 13.32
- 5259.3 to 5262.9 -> 12.85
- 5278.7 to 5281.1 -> 12.74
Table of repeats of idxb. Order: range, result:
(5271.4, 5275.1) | 12.3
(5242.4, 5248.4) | 12.2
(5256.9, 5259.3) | 12.9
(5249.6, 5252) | 14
